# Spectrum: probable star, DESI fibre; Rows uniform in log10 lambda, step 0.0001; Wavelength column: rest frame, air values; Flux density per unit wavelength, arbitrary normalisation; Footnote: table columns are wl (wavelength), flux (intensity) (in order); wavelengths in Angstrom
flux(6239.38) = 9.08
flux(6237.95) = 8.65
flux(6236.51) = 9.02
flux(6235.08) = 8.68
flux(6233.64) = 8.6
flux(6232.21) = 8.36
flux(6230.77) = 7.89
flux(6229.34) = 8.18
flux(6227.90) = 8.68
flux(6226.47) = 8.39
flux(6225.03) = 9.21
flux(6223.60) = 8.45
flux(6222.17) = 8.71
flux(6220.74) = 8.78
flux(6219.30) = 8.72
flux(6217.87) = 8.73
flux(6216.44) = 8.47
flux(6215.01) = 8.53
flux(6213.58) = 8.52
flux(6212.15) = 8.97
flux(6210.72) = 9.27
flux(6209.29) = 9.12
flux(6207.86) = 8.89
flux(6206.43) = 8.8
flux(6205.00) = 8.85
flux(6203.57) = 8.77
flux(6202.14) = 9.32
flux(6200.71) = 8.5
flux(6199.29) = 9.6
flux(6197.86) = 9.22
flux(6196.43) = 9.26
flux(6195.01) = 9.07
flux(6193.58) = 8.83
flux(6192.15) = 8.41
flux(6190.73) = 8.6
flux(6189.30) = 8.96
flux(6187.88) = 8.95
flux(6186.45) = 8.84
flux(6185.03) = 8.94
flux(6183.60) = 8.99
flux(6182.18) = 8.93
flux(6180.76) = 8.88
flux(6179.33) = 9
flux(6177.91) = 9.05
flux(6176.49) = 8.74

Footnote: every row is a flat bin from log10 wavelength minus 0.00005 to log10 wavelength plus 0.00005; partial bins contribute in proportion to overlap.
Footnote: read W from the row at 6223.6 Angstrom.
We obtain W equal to 8.45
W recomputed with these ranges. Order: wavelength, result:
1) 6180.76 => 8.88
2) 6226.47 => 8.39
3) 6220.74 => 8.78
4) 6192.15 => 8.41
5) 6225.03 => 9.21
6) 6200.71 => 8.5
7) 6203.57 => 8.77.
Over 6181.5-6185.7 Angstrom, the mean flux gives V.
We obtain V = 8.95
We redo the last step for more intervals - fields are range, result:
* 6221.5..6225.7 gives 8.8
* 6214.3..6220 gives 8.62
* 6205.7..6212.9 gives 9.01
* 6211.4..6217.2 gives 8.63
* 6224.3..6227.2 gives 8.8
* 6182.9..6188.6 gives 8.93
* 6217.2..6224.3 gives 8.68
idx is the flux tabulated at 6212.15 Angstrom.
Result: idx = 8.97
